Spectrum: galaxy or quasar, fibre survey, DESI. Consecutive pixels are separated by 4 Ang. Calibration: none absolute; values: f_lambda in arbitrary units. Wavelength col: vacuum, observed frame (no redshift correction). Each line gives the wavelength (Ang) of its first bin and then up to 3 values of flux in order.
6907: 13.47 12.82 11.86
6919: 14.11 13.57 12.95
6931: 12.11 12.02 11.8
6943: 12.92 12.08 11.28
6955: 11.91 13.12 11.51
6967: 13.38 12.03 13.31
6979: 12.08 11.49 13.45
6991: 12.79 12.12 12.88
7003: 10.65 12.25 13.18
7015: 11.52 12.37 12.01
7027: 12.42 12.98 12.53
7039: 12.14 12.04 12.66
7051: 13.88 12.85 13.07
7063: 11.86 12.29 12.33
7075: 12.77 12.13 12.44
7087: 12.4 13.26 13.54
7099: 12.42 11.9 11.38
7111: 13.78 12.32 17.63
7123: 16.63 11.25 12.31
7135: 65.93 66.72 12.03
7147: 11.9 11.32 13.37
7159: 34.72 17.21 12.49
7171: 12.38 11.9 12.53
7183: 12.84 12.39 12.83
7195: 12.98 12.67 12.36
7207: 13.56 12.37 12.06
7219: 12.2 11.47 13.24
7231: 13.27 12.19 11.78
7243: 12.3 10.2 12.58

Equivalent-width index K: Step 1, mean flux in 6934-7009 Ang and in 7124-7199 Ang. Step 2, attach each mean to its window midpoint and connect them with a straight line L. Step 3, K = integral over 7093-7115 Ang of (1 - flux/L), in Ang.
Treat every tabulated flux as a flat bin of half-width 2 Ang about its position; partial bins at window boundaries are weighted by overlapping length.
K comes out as 6.08 Ang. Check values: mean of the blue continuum 12.3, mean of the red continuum 19.6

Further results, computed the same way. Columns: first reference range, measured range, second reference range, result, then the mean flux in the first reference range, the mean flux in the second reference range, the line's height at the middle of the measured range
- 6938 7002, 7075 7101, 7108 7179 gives 7.5 Ang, 12.4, 20.5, 17.9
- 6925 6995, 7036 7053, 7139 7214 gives 1.1 Ang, 12.4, 15.4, 13.5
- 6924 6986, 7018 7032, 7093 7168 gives 2.7 Ang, 12.3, 20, 15.4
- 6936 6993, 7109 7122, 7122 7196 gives 2.4 Ang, 12.4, 19.8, 18.1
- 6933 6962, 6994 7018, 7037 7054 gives 0.7 Ang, 12.1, 12.7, 12.5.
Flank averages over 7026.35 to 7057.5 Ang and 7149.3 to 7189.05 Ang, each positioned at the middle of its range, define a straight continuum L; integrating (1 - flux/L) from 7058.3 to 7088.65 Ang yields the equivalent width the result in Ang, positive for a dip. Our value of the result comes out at 2.11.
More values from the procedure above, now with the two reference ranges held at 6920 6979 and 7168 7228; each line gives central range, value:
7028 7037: -0.18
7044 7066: -0.58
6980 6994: -0.06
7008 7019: 0.10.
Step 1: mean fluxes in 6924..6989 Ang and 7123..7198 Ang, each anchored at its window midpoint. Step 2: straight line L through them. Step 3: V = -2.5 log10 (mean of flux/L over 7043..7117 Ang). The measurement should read 0.31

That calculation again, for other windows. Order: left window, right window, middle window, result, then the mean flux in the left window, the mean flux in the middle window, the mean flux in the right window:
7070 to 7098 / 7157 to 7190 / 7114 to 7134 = -0.19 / 12.7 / 16.7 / 15.7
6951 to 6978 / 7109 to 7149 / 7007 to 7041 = 0.32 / 12.4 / 12.4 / 24.1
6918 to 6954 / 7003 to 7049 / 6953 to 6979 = -0.01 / 12.5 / 12.5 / 12.3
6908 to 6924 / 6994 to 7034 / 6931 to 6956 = 0.07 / 13.1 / 12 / 12.2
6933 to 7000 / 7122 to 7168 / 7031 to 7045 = 0.35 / 12.4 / 12.3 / 24.2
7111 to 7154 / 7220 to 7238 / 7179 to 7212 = 0.25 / 23.1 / 12.7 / 12.5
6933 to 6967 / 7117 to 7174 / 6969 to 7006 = 0.15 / 12.2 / 12.3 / 22.4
